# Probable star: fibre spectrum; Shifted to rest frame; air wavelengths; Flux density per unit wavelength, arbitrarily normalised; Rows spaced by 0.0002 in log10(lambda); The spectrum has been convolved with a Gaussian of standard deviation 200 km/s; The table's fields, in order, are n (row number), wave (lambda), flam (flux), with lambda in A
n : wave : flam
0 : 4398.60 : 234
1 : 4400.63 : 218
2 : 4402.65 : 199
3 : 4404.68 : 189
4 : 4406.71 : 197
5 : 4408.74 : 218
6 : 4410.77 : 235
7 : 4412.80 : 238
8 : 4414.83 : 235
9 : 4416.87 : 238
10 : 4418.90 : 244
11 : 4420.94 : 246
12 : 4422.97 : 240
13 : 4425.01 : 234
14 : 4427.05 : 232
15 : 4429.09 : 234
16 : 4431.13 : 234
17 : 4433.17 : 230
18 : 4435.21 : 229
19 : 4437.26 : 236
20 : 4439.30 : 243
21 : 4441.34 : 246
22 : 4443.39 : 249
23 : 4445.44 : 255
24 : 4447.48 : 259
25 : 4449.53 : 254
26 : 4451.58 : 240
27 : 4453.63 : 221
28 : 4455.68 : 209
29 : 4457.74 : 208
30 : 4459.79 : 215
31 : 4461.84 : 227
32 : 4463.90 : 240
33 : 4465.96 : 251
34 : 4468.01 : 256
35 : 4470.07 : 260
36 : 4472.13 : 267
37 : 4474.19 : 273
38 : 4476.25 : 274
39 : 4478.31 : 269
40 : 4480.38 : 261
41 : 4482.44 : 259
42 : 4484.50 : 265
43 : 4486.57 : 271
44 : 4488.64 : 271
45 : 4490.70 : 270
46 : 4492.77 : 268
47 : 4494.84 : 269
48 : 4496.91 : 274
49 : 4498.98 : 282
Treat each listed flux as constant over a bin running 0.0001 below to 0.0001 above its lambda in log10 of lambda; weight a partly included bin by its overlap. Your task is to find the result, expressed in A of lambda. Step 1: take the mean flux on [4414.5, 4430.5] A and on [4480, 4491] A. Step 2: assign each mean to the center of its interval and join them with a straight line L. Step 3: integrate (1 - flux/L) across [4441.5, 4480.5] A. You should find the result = 1.4 A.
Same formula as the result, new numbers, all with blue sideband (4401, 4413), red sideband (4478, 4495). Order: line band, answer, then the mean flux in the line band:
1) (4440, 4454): -0.5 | 247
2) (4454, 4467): 1.3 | 225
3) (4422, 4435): -0.4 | 234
